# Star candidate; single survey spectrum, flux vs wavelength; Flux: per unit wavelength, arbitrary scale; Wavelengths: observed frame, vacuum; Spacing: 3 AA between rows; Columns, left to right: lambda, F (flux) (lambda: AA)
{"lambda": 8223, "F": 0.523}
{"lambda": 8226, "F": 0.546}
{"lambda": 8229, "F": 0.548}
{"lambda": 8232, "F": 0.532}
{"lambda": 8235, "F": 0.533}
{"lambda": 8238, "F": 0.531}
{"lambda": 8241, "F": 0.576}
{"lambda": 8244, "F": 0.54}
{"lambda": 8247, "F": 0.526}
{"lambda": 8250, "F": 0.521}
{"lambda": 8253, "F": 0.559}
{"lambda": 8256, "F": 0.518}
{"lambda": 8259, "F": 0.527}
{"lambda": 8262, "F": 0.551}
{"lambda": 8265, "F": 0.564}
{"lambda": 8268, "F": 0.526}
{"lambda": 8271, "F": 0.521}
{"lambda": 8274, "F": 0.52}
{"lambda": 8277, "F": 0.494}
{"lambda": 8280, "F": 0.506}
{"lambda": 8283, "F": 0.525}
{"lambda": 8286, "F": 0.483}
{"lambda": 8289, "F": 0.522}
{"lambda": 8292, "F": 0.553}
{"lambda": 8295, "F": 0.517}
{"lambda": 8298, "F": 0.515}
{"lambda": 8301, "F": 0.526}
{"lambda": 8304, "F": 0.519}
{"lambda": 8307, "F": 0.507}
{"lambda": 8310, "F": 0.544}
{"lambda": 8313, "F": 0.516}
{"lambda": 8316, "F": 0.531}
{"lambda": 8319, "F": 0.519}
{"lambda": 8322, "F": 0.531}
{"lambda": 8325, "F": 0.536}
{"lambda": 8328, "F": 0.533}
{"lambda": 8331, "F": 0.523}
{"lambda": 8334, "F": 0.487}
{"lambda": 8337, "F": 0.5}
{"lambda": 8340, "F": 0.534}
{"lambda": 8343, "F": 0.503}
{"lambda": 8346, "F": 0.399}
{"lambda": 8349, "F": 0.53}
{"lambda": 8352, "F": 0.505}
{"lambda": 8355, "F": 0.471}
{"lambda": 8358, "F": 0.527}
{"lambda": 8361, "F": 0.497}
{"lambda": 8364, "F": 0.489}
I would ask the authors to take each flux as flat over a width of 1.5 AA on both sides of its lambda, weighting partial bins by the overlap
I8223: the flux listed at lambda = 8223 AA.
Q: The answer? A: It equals 0.523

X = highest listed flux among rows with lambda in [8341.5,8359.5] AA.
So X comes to 0.53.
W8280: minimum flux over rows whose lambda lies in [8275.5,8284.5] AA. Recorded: 0.494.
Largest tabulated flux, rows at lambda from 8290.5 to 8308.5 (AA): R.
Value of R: 0.553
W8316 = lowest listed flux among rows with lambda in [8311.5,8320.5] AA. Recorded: 0.516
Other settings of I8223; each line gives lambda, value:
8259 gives 0.527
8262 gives 0.551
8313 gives 0.516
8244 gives 0.54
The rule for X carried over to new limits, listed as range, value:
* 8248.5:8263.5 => 0.559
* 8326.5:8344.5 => 0.534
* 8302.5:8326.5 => 0.544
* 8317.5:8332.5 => 0.536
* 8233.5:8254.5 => 0.576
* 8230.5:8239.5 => 0.533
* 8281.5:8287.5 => 0.525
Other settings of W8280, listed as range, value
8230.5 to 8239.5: 0.531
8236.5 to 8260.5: 0.518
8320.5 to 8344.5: 0.487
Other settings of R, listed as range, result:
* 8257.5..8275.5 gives 0.564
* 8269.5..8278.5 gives 0.521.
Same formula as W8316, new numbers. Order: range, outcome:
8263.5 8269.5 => 0.526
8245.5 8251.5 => 0.521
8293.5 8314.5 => 0.507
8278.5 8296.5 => 0.483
